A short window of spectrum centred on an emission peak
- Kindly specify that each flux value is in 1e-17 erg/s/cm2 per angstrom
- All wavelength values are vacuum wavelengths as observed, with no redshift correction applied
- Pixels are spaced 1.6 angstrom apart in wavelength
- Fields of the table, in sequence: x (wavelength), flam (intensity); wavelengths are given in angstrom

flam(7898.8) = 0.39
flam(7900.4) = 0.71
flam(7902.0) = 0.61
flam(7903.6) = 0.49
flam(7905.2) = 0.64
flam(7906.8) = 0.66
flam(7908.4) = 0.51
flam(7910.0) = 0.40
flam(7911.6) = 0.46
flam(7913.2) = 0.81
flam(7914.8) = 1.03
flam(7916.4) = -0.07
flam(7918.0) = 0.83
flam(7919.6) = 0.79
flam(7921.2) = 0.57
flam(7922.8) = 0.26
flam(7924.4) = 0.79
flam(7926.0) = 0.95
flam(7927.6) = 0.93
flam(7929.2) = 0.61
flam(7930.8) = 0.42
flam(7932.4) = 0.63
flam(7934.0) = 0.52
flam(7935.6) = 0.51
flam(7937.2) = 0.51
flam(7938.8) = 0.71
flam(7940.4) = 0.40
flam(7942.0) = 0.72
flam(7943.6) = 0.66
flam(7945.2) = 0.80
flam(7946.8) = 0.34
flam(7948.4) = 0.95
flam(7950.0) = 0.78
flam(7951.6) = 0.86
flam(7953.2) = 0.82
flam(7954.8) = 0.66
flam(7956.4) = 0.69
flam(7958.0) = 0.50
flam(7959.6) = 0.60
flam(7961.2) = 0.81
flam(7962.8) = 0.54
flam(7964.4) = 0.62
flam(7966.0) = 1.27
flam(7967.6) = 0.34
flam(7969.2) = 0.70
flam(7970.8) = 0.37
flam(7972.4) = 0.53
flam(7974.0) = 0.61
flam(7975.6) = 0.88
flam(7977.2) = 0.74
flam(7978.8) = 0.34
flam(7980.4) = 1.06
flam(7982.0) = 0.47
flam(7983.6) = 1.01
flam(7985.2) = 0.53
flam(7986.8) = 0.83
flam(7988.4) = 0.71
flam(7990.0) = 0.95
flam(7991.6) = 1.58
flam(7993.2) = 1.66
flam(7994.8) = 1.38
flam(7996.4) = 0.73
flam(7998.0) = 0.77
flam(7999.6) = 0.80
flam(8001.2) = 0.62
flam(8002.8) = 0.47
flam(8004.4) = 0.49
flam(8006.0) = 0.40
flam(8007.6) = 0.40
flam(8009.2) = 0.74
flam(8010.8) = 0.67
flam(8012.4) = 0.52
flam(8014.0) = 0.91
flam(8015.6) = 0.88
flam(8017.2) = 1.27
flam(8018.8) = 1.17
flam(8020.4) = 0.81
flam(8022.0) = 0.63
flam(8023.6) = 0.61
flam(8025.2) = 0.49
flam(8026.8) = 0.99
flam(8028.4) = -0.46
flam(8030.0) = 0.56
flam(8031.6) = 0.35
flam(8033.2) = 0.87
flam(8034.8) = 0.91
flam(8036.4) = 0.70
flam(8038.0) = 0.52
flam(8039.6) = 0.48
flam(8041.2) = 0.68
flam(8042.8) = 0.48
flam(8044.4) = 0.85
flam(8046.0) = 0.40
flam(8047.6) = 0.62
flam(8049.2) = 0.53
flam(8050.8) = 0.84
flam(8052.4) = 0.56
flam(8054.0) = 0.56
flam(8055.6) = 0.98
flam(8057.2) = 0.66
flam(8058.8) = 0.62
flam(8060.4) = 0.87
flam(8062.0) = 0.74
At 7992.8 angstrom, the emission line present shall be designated H-alpha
